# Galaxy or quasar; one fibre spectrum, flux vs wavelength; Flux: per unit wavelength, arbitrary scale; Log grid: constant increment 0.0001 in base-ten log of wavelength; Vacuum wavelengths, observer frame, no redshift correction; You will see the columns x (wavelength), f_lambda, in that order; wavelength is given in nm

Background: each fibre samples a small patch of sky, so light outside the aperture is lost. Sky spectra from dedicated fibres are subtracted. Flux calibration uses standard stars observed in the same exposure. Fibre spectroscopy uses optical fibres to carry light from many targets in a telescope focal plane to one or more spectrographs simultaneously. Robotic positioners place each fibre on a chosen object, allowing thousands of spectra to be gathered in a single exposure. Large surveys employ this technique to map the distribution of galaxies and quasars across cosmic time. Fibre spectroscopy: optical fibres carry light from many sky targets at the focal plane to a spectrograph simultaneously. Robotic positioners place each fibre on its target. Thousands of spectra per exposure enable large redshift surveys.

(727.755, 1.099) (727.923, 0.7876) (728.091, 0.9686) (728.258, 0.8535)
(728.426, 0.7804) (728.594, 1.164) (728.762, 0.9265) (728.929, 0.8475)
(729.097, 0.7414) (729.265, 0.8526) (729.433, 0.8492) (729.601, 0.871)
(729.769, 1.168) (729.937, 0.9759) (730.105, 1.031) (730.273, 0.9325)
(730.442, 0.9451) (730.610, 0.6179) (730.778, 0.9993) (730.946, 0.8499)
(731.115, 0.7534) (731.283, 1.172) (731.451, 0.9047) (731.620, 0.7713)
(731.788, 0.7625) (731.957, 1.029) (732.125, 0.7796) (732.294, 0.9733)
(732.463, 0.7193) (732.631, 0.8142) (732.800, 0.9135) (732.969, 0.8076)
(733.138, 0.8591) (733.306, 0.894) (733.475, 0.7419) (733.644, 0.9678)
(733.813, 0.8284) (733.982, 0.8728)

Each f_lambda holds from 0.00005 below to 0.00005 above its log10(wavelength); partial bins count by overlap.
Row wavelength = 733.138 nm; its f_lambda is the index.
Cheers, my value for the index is 0.8591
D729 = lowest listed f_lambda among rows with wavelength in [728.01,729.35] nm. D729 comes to 0.7414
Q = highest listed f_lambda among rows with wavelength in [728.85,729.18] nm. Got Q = 0.8475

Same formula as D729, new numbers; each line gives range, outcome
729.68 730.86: 0.6179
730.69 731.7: 0.7534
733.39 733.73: 0.7419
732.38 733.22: 0.7193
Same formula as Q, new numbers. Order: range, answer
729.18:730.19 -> 1.168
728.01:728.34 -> 0.9686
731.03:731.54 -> 1.172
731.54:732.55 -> 1.029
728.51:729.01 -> 1.164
